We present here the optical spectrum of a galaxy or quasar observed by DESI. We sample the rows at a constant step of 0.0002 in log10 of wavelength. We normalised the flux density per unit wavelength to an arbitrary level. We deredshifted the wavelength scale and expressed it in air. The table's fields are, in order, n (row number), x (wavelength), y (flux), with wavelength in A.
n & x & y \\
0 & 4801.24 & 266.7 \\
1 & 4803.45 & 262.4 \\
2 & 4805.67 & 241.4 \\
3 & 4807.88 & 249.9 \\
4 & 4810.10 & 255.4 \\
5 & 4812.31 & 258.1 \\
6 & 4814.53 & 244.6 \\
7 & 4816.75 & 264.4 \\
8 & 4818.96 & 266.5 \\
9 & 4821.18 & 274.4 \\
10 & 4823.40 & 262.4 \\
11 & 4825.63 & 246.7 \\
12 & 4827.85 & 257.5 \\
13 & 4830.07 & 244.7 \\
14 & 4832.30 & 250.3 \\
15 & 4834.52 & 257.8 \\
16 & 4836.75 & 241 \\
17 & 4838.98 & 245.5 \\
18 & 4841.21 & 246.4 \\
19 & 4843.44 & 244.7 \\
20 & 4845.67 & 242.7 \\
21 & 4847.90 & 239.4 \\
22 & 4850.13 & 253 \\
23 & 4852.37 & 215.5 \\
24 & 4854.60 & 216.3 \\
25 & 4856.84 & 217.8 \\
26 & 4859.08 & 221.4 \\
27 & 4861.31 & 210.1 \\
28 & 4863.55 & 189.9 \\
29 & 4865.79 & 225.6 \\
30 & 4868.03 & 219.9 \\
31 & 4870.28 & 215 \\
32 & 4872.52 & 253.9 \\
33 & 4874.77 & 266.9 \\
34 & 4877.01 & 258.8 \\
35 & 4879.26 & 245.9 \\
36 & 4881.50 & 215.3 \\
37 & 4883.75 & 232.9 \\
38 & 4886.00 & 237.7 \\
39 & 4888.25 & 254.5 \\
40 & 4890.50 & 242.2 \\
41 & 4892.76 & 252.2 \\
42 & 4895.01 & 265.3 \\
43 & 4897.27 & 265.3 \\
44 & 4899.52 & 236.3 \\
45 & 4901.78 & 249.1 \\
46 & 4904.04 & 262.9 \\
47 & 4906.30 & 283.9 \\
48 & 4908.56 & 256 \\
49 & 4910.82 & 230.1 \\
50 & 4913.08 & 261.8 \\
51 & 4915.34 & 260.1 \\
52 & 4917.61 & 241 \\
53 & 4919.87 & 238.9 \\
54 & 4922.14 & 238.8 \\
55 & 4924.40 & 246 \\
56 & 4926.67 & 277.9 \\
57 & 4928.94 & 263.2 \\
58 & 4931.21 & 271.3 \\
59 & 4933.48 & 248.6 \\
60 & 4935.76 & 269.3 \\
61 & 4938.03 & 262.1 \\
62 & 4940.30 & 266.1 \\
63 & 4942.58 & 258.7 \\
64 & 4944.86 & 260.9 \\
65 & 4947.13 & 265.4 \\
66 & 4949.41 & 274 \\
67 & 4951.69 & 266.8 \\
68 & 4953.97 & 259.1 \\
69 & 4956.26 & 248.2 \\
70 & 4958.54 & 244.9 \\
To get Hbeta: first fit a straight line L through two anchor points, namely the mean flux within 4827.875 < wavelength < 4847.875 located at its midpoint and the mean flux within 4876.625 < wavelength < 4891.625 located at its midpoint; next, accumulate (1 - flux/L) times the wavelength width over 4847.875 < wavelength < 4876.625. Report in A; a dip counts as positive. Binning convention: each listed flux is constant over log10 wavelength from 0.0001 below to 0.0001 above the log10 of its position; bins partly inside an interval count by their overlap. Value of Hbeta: 1.9 A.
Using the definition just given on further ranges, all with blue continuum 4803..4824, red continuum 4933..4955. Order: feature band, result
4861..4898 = 3.1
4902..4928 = 0.8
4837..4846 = 0.5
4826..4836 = 0.3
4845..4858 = 1.5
